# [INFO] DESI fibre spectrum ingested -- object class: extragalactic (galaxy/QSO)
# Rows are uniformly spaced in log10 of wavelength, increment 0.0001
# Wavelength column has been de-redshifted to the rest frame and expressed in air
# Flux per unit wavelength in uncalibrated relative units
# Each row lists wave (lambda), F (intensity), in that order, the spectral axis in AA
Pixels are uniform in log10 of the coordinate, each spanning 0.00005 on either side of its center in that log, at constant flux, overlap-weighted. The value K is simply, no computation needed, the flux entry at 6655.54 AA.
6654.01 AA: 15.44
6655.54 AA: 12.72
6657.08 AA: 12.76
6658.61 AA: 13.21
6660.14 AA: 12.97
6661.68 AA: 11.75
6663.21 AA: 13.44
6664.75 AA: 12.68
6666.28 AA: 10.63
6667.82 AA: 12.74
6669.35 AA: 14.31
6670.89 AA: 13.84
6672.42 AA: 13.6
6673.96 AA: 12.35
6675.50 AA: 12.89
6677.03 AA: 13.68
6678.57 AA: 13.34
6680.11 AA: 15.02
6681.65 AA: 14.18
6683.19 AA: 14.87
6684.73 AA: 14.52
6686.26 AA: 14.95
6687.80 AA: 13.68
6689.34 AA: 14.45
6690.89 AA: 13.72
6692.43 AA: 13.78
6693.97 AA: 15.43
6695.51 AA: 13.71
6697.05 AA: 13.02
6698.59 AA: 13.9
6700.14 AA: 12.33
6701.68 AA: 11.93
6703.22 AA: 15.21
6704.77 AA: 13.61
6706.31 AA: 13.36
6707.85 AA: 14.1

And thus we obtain 12.72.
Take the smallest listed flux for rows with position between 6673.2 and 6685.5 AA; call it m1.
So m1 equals 12.35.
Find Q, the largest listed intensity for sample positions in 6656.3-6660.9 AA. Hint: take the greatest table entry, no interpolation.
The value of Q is 13.21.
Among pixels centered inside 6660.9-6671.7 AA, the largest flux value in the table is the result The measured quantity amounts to 14.31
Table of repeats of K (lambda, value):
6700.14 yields 12.33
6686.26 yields 14.95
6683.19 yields 14.87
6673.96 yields 12.35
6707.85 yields 14.1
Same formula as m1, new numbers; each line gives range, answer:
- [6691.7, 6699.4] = 13.02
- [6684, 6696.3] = 13.68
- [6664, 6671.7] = 10.63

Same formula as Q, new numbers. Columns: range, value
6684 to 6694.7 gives 15.43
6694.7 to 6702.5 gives 13.9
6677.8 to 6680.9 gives 15.02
